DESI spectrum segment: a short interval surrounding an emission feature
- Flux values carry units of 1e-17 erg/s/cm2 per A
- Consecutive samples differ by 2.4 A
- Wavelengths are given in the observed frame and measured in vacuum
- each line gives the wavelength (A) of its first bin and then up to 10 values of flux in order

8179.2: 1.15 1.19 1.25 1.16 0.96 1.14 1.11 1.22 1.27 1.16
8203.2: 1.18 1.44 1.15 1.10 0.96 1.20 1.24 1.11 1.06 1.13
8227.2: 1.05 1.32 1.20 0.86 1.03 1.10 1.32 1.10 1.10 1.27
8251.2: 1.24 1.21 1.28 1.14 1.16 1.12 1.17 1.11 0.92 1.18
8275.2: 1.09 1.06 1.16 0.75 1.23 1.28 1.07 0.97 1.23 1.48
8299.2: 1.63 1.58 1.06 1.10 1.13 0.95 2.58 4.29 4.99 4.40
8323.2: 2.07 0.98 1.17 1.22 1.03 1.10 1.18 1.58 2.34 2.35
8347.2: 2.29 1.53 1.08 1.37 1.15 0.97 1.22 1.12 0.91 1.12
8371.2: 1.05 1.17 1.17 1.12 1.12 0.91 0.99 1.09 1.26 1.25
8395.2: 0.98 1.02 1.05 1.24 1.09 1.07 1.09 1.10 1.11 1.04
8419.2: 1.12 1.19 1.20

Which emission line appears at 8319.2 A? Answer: H-alpha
